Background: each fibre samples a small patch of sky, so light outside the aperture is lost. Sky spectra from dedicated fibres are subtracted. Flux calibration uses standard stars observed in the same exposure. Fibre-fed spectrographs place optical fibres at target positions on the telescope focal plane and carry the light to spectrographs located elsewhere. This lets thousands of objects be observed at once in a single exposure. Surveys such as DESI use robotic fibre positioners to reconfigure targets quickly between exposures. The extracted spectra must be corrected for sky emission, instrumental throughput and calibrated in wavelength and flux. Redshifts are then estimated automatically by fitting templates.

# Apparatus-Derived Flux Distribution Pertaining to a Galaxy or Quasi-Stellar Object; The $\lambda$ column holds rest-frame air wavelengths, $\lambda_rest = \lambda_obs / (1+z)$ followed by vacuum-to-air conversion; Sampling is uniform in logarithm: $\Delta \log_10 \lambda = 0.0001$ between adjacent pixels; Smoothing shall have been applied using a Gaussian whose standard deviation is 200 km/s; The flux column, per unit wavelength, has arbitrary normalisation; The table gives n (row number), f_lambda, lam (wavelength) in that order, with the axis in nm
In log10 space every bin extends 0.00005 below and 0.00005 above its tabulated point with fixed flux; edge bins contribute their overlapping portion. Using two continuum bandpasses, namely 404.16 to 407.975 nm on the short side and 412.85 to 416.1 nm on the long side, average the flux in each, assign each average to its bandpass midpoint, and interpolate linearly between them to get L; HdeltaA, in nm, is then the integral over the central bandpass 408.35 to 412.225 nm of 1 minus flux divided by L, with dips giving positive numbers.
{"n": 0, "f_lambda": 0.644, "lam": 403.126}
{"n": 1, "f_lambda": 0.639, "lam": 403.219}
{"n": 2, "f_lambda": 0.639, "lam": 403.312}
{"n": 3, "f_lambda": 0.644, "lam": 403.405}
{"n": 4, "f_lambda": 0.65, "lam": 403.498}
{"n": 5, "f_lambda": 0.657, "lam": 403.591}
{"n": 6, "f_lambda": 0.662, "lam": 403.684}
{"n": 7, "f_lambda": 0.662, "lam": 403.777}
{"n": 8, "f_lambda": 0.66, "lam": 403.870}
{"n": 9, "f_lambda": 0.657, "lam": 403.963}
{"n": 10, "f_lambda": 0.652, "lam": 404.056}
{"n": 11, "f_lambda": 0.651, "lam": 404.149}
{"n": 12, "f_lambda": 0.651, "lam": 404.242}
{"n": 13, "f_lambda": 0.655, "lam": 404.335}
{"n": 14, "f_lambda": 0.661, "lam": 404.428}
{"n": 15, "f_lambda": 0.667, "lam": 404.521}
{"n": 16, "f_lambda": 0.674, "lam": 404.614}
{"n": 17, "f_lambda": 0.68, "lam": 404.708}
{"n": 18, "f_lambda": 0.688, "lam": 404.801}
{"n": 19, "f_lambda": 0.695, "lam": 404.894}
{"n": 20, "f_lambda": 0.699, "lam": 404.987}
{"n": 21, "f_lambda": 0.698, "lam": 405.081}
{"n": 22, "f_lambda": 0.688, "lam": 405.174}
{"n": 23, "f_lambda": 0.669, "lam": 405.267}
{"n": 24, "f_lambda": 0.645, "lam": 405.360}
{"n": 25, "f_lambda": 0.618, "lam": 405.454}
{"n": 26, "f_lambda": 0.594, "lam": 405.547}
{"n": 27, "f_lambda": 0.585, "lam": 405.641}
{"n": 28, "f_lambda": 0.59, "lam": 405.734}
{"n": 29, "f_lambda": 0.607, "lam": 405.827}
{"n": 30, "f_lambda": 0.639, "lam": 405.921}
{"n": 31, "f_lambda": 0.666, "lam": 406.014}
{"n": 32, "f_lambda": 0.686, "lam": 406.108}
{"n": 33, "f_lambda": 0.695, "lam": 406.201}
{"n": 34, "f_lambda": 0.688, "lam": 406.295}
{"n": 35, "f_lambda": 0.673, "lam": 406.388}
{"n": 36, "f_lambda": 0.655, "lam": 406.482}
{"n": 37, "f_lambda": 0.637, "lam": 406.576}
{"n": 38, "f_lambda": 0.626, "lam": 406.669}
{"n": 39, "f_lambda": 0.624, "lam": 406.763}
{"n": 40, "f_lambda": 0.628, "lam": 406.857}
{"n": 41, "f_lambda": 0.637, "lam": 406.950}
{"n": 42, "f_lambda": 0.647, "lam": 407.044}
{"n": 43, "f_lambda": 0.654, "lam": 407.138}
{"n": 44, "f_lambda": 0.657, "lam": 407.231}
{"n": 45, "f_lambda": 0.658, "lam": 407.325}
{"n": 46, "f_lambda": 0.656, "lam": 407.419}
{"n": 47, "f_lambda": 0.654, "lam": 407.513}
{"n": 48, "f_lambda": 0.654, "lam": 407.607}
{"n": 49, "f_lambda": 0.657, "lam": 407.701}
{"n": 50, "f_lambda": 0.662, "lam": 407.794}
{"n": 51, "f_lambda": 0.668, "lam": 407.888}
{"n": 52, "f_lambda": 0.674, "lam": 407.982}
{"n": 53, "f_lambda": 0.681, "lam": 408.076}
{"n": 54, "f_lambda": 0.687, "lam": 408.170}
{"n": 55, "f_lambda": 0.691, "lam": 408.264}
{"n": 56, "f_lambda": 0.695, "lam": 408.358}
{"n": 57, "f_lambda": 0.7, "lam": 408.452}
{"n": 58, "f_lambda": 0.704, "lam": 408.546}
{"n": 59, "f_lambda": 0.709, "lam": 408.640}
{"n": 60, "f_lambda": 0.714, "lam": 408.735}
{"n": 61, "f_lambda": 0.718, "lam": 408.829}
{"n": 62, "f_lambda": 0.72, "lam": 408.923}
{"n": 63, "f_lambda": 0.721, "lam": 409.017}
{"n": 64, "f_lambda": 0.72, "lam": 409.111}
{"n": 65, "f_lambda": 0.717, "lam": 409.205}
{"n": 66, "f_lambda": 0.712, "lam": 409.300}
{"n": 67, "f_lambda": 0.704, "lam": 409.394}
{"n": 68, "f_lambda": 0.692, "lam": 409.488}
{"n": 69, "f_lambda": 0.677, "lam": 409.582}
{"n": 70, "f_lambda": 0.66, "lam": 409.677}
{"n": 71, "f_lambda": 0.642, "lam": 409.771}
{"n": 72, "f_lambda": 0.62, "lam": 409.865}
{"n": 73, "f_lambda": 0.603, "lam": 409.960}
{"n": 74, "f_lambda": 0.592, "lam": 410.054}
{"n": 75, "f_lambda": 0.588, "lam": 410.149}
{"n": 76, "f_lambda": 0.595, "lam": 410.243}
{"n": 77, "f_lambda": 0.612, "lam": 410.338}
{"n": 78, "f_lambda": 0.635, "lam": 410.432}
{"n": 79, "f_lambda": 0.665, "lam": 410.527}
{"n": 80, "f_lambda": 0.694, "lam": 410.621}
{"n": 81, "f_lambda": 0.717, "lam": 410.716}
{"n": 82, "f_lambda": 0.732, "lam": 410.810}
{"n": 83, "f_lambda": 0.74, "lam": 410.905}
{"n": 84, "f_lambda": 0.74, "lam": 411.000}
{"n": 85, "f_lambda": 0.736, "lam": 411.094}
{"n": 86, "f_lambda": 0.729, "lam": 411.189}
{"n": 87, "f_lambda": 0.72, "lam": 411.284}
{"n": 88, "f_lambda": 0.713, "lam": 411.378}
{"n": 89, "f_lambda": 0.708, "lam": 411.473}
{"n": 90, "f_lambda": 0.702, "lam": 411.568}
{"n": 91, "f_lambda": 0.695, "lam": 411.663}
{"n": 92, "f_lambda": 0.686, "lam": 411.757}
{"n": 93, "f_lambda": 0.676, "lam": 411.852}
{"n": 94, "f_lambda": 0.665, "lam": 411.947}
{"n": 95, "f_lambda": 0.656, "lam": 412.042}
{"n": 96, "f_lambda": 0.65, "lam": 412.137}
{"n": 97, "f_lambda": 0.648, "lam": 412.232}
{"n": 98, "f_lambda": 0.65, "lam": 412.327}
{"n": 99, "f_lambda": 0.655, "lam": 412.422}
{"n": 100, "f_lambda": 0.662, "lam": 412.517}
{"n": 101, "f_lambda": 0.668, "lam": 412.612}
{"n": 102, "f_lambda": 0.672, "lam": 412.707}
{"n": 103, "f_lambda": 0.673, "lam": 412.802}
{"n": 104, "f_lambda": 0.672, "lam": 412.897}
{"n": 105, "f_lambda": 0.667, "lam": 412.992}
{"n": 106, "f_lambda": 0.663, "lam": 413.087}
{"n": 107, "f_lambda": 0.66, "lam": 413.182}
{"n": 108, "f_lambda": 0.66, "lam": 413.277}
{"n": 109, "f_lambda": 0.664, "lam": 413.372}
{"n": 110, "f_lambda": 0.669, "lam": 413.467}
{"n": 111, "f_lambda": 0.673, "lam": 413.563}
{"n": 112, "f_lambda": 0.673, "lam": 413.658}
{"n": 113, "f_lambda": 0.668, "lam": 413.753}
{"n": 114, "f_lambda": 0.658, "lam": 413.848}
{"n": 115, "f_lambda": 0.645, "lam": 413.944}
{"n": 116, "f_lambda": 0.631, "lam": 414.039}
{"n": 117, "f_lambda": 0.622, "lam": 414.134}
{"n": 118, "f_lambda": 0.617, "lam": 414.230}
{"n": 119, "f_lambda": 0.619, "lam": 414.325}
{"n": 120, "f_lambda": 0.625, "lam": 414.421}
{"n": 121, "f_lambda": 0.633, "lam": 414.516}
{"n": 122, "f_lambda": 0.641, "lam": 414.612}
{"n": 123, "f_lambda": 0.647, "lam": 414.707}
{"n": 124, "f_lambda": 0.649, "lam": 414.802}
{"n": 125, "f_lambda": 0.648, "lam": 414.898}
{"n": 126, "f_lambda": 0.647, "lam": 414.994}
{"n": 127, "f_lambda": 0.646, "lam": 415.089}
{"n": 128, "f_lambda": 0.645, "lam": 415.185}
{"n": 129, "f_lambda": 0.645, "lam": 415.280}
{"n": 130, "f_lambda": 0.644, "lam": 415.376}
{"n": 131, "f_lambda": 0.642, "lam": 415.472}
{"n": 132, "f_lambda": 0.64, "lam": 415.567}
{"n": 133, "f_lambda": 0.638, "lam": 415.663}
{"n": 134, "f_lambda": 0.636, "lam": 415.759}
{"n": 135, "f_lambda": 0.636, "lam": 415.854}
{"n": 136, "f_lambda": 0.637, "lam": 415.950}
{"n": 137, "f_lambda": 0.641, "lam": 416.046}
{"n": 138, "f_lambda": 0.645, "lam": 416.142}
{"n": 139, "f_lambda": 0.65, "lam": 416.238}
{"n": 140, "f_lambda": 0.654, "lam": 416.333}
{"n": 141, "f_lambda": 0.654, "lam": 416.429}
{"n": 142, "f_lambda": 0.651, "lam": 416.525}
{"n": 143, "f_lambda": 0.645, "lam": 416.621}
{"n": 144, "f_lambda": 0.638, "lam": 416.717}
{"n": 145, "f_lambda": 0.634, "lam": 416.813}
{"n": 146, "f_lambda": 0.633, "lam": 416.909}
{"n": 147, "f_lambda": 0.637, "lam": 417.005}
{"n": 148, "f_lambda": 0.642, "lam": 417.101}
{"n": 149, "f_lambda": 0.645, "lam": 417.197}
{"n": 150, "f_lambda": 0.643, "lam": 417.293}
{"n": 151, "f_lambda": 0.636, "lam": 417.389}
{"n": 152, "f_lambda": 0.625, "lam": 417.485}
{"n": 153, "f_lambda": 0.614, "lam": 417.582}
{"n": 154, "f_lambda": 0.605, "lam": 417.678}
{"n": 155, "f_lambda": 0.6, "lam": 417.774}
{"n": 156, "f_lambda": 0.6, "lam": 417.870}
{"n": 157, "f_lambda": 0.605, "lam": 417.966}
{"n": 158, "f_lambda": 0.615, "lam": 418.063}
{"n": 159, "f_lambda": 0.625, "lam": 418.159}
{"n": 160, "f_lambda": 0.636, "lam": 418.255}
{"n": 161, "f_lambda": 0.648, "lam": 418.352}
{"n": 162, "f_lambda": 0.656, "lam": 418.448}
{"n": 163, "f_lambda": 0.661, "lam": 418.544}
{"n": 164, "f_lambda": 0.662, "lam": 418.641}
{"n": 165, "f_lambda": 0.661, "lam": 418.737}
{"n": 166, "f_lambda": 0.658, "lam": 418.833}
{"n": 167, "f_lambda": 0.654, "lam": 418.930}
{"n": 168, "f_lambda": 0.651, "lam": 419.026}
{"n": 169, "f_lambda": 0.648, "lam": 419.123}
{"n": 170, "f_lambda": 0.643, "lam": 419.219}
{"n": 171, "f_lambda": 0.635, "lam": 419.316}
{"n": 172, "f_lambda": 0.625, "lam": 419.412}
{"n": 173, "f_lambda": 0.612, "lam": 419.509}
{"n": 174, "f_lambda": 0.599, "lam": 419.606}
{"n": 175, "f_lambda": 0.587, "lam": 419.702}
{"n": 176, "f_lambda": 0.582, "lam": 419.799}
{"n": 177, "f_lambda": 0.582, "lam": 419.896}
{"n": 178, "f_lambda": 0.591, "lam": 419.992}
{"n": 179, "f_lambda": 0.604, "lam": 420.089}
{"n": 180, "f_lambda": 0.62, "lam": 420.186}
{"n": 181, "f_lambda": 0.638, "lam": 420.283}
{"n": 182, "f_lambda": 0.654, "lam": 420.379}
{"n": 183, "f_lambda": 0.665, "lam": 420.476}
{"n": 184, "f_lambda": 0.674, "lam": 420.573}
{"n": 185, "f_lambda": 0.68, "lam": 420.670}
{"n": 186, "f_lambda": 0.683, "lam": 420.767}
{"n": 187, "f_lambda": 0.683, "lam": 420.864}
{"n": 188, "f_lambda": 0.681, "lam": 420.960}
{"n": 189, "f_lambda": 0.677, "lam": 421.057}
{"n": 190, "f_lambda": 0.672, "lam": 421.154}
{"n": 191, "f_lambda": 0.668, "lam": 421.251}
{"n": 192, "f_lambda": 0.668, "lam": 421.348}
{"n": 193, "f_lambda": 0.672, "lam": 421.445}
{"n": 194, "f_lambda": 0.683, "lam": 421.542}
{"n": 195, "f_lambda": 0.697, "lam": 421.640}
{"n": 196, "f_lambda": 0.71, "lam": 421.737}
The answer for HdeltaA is -0.198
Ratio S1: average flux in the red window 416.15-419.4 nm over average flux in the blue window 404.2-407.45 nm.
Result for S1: 0.98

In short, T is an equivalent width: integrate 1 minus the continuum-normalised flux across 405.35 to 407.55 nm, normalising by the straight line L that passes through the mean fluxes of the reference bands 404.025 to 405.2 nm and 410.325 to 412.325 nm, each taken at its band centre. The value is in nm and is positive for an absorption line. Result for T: 0.12 nm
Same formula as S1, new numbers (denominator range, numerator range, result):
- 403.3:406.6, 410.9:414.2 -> 1.03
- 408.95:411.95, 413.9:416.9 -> 0.94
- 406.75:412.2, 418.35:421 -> 0.95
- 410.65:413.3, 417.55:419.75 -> 0.92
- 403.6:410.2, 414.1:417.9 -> 0.96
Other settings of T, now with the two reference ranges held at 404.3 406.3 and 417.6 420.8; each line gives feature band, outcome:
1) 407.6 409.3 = -0.114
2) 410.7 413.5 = -0.171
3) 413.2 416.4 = -0.026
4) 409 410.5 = -0.011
